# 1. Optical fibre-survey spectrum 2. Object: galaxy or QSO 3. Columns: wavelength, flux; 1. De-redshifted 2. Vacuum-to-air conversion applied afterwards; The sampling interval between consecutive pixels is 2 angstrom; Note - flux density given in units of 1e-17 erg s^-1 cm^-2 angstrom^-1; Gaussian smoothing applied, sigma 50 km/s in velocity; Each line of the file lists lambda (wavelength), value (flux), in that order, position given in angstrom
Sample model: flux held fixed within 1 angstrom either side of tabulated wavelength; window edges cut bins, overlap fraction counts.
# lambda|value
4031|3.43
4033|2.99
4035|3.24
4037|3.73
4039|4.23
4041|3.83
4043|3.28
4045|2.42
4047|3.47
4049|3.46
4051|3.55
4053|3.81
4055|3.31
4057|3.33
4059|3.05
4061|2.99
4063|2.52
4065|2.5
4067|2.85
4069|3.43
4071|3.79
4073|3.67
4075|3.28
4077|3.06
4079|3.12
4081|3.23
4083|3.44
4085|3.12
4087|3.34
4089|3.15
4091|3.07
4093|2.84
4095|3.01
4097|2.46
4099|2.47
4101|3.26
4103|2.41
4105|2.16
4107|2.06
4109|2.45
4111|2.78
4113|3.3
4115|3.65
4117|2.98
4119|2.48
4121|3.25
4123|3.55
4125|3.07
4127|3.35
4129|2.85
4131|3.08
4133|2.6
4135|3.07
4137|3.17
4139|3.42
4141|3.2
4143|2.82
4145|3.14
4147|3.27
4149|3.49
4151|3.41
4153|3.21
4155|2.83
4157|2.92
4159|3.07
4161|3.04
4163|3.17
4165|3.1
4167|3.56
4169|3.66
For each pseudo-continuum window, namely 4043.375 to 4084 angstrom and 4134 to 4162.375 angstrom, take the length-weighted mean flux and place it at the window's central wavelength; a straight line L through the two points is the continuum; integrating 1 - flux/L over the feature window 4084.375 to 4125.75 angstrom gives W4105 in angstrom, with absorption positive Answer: 3.73 angstrom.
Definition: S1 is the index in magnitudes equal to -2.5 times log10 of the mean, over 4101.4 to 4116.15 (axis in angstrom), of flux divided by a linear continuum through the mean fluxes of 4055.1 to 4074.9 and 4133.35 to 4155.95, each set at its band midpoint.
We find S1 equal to 0.16 mag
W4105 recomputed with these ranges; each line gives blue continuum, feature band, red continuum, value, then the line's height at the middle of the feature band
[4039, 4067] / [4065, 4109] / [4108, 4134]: 2.0 angstrom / 3.12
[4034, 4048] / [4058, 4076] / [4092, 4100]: -0.2 angstrom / 3.1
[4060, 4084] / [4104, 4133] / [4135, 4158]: 2.2 angstrom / 3.16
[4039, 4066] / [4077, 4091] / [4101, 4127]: -0.7 angstrom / 3.05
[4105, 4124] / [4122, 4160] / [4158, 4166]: -1.6 angstrom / 3.01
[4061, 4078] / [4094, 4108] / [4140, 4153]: 2.7 angstrom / 3.17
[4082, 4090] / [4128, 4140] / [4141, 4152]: 0.7 angstrom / 3.23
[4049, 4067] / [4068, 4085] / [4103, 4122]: -2.0 angstrom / 3.01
